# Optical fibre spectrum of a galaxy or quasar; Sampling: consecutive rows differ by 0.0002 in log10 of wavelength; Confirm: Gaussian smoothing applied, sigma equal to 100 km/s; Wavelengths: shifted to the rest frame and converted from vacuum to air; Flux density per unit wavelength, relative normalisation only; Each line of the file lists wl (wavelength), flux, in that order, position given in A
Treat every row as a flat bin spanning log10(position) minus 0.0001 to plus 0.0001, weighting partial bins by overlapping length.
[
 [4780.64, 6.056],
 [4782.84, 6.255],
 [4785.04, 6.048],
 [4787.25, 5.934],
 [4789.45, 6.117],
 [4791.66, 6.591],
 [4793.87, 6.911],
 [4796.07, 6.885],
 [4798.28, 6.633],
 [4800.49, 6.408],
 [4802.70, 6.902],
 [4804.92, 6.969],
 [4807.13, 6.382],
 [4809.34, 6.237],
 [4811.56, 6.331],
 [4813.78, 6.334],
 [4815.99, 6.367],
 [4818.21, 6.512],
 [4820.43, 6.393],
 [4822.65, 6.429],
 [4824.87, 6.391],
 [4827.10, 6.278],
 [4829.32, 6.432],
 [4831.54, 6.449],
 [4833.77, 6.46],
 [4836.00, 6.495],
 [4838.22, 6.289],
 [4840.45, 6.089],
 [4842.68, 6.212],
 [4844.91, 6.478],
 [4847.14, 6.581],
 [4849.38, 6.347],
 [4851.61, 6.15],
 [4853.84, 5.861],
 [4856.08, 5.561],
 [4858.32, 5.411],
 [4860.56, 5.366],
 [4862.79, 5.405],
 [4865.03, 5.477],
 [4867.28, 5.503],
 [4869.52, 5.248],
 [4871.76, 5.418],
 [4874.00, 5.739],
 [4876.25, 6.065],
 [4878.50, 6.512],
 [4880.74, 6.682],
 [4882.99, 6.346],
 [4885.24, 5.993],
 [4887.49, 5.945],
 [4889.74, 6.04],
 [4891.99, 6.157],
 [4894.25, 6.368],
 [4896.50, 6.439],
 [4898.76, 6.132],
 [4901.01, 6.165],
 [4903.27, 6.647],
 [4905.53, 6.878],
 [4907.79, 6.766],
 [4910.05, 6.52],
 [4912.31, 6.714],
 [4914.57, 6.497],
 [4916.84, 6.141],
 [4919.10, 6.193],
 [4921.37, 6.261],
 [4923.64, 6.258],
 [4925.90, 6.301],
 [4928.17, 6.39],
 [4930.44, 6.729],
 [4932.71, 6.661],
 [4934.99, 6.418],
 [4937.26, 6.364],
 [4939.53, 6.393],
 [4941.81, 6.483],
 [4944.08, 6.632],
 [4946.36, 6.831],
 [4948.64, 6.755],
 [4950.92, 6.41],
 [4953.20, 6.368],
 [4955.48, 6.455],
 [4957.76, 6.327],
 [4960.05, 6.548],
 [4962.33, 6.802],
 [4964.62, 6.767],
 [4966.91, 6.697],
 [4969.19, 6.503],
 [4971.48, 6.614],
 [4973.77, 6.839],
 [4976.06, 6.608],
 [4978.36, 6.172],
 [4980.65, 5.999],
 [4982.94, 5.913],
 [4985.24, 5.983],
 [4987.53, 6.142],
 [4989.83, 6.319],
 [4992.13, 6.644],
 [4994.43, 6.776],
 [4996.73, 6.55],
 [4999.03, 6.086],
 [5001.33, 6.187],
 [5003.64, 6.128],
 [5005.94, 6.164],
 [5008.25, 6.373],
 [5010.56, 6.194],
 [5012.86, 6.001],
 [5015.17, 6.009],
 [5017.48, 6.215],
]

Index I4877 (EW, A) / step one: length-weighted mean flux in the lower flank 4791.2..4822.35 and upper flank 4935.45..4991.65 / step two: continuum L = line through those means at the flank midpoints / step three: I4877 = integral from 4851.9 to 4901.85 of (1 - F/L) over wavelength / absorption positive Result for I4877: 4.7 A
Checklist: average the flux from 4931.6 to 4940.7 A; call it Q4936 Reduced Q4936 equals 6.45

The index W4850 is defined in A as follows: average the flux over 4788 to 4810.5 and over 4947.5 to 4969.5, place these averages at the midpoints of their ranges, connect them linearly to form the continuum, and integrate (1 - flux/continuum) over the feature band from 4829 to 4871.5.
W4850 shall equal 4.0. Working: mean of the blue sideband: 6.59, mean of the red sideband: 6.57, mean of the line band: 5.97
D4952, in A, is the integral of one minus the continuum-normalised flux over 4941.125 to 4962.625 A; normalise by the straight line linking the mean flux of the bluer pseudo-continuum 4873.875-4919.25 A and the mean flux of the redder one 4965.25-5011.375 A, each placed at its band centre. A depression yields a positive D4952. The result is -0.7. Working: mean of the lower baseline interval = 6.35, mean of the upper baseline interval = 6.35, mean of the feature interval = 6.55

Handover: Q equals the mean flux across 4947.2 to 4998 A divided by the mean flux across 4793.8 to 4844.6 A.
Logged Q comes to 1.0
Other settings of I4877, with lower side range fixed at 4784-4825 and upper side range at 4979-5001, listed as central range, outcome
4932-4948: -0.6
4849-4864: 1.7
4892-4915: -0.5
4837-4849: 0.2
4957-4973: -0.8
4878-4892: 0.3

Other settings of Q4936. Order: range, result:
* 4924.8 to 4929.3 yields 6.34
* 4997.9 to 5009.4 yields 6.19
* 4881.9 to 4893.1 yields 6.1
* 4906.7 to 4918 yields 6.53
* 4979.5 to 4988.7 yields 6.01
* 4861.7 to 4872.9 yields 5.41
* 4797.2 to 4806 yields 6.72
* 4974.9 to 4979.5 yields 6.38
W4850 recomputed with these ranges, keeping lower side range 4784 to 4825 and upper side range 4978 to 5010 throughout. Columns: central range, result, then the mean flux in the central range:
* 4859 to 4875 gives 2.4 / 5.45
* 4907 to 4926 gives -0.2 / 6.41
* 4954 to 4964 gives -0.4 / 6.54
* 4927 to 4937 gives -0.3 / 6.53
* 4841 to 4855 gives 0.3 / 6.26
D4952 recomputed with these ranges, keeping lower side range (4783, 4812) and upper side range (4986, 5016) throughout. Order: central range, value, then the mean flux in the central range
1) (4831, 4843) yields 0.20 A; 6.33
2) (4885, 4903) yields 0.56 A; 6.19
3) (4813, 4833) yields 0.18 A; 6.4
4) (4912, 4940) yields -0.22 A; 6.4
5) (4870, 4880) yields 0.76 A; 5.92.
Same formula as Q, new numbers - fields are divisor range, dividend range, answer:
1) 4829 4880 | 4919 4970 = 1.09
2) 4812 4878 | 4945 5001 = 1.06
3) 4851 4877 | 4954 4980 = 1.18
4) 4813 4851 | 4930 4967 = 1.03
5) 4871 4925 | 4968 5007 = 1.01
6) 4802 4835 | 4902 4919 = 1.02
